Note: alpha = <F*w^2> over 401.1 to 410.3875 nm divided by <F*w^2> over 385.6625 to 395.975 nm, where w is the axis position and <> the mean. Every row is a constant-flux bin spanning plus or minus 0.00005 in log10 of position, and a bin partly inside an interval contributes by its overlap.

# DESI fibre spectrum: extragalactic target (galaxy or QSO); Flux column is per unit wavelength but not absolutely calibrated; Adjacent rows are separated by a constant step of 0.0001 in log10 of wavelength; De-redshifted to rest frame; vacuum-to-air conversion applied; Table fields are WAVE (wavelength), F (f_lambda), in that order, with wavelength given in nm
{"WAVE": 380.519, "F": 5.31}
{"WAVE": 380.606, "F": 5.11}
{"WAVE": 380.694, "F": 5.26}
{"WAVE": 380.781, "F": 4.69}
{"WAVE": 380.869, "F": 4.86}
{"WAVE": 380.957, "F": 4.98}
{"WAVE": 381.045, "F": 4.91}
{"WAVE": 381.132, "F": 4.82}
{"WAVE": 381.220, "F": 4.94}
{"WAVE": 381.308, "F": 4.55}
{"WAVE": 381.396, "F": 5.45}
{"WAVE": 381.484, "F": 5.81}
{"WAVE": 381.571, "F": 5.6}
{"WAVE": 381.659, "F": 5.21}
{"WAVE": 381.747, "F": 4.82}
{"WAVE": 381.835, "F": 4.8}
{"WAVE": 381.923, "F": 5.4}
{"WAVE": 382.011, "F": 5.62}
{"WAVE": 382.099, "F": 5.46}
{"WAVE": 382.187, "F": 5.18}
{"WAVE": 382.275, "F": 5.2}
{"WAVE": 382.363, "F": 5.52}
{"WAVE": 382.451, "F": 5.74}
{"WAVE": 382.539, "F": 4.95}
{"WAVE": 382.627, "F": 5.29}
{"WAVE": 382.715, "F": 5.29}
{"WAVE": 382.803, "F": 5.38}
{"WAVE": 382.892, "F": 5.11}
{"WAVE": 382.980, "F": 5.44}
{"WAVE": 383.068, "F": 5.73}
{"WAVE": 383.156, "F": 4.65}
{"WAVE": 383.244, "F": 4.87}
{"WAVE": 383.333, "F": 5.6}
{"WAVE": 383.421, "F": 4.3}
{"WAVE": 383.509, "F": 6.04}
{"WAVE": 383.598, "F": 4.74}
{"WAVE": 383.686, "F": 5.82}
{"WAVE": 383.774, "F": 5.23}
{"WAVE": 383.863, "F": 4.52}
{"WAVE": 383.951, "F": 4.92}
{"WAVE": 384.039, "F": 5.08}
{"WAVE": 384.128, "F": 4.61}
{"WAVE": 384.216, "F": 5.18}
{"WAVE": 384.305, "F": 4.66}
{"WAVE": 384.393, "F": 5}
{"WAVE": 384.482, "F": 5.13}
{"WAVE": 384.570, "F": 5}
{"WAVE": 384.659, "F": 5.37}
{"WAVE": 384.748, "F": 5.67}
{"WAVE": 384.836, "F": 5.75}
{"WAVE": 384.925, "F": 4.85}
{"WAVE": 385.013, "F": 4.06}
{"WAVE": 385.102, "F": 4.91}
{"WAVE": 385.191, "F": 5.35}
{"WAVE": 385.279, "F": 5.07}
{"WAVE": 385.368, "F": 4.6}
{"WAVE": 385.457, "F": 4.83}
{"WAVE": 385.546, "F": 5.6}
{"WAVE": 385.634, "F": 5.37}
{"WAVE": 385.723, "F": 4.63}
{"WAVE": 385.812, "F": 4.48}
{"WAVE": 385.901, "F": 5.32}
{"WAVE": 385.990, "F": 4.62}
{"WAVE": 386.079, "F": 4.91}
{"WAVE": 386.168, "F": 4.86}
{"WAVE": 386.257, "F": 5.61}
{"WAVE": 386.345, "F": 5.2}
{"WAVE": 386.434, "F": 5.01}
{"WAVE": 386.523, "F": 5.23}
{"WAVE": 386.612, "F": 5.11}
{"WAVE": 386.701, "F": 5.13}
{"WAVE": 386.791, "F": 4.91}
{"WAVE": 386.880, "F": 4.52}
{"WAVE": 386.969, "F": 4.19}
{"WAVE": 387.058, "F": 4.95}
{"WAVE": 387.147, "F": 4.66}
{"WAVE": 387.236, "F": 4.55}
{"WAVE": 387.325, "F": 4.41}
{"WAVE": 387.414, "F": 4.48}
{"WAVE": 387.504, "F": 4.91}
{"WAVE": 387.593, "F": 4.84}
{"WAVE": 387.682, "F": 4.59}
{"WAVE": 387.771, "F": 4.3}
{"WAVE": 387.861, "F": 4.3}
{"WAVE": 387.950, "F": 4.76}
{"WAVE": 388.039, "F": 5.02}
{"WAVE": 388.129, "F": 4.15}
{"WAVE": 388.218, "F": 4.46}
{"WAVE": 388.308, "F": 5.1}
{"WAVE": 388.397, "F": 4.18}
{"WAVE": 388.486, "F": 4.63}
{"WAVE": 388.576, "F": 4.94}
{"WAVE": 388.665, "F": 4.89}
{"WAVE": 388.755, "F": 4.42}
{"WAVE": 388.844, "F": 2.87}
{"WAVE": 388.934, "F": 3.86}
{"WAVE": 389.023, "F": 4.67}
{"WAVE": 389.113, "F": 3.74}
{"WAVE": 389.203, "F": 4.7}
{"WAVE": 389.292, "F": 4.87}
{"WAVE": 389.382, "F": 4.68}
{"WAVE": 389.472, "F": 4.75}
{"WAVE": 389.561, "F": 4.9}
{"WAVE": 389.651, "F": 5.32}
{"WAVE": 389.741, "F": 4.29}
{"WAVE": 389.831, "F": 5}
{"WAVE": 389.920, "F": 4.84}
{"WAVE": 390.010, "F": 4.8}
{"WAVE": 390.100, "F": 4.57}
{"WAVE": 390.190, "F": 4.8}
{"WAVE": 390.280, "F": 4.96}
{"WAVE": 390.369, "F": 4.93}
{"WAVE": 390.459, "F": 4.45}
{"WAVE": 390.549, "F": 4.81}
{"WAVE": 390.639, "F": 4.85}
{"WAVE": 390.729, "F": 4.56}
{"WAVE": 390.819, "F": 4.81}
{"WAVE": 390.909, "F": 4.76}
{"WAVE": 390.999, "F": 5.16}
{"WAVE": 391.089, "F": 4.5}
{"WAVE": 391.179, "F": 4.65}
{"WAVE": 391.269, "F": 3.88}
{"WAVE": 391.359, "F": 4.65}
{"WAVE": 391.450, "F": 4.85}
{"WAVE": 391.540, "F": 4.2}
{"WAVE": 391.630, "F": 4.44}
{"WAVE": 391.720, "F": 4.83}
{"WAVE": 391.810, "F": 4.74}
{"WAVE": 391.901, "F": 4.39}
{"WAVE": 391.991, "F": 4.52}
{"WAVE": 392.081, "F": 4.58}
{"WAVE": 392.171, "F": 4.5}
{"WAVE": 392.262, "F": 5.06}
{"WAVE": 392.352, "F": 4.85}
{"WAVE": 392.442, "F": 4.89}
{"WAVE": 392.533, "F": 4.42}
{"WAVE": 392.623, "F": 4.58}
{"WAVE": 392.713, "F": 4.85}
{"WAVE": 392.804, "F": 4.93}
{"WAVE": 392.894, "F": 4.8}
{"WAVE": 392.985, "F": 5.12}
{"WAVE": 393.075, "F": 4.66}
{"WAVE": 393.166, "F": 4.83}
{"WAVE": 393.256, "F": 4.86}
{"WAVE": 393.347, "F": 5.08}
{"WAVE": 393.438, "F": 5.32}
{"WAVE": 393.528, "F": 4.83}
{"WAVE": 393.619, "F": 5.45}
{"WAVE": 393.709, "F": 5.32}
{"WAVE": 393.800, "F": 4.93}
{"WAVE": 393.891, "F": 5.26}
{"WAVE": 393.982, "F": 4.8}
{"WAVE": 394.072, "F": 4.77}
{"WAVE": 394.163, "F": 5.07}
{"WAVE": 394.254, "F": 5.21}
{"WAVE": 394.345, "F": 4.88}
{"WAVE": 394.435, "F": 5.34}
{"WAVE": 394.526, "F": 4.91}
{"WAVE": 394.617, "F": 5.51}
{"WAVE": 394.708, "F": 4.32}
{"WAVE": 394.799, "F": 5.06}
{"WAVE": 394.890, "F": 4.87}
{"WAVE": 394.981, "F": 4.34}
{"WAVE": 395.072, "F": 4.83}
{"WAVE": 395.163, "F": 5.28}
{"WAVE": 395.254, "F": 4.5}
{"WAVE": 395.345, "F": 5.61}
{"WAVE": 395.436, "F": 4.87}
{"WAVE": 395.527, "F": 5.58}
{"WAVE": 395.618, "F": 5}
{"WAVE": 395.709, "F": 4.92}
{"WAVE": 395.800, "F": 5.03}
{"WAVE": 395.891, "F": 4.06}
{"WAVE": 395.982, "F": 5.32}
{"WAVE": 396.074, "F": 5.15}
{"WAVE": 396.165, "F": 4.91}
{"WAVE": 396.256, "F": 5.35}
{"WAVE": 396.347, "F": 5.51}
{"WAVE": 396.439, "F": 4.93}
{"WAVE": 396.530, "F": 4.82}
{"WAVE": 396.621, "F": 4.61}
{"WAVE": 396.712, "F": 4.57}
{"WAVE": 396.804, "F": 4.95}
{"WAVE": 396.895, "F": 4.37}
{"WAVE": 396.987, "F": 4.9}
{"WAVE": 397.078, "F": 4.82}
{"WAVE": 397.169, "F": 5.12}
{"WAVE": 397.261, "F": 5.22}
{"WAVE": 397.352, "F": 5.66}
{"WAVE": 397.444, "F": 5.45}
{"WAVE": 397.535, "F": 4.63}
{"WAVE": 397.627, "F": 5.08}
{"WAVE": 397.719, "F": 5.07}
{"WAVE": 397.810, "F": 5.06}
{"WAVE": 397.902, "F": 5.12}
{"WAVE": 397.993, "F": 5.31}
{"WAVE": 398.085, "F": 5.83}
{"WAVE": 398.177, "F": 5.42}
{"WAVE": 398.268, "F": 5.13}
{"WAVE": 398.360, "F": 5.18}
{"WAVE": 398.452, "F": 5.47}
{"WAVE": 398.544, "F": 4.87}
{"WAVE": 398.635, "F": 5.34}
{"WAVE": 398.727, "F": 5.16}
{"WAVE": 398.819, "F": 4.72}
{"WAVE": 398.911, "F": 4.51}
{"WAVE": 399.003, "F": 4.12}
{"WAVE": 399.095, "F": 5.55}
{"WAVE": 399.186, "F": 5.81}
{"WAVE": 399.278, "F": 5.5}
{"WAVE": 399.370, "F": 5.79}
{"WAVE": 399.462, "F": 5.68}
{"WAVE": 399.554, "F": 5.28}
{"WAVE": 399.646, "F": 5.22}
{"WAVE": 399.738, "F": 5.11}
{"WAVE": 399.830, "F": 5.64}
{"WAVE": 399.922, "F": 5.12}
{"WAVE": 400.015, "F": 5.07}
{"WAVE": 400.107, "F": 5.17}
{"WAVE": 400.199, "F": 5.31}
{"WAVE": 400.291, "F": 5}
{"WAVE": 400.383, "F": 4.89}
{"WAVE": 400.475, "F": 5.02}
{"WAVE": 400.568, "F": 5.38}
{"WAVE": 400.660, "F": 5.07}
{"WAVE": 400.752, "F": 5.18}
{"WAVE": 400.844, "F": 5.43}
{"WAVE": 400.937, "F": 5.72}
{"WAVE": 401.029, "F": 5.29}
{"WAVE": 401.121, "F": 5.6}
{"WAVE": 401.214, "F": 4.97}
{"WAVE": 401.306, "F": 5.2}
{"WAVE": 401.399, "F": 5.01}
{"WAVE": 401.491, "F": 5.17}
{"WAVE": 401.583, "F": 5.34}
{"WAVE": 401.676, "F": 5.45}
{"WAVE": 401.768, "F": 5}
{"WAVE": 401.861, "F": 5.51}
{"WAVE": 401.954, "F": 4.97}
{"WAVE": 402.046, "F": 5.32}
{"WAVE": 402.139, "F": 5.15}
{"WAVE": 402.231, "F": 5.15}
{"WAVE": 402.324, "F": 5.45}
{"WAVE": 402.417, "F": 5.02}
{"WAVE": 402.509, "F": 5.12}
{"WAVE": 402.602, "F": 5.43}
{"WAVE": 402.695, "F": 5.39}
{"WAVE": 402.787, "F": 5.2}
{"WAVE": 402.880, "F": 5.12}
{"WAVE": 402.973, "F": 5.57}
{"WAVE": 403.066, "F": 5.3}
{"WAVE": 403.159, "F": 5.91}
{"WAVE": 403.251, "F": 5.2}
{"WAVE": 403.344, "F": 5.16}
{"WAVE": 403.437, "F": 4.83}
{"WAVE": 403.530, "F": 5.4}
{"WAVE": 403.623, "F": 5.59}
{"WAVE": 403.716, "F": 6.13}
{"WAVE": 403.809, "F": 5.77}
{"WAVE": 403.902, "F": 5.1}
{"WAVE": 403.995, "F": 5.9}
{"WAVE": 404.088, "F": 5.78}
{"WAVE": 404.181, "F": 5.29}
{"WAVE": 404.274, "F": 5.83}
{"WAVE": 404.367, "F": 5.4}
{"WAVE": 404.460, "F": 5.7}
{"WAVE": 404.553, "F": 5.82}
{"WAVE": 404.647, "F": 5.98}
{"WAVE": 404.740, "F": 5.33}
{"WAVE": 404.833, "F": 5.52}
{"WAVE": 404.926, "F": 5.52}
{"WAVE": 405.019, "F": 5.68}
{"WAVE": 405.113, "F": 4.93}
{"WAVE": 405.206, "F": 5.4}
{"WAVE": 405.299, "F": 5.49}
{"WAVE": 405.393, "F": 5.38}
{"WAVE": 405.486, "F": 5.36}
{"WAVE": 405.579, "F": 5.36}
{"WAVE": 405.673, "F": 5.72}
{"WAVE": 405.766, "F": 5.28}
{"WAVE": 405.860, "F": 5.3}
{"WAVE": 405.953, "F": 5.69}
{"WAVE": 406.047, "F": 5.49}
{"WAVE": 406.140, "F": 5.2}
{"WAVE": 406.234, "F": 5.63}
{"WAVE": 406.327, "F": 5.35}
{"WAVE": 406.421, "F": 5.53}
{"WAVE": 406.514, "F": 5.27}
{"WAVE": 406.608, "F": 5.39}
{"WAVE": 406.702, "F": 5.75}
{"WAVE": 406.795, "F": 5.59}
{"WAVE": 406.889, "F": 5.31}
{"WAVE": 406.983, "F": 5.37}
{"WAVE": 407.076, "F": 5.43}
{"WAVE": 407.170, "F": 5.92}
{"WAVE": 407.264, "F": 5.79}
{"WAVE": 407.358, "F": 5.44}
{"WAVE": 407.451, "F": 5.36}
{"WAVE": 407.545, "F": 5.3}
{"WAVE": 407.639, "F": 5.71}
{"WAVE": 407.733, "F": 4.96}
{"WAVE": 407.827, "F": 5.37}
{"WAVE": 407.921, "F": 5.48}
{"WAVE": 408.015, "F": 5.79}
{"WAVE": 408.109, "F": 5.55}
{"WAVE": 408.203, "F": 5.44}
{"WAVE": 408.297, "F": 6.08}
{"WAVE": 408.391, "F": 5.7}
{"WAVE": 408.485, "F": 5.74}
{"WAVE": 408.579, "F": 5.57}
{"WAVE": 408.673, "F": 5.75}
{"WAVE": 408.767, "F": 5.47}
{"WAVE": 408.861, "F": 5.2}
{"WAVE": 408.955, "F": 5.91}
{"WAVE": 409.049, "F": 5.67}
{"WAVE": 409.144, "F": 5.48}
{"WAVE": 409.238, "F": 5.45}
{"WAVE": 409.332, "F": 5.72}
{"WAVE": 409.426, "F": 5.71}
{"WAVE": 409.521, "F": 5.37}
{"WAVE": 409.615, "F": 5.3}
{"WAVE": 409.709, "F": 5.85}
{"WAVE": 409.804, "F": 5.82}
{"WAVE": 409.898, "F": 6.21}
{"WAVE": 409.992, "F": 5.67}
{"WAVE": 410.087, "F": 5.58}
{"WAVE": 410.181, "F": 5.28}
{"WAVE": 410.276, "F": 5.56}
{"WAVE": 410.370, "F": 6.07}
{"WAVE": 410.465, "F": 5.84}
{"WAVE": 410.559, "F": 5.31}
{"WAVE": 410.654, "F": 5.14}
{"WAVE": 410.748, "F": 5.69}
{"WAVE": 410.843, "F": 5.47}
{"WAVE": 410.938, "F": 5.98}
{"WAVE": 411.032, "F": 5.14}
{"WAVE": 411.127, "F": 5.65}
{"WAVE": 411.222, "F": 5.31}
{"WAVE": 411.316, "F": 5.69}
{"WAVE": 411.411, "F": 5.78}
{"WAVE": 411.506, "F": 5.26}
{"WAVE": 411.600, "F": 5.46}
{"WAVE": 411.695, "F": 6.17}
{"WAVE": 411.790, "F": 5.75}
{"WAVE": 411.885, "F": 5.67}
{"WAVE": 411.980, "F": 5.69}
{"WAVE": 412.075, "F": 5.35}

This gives 1.24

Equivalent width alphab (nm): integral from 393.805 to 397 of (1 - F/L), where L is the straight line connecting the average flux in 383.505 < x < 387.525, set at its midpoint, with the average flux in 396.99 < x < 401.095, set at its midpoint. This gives 0.12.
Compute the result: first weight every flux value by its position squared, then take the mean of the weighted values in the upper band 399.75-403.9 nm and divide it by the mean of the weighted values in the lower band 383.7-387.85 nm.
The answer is 1.2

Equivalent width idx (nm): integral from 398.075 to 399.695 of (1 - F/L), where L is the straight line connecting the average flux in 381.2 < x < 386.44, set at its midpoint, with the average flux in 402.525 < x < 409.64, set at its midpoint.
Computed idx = 0.04 nm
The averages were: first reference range 5.13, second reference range 5.5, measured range 5.24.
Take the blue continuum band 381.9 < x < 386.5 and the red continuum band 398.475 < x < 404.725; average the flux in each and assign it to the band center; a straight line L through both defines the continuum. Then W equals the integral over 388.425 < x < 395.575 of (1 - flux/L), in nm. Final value 0.60 nm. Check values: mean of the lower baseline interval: 5.13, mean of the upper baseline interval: 5.32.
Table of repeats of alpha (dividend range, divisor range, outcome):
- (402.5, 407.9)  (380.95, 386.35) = 1.19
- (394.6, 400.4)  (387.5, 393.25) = 1.14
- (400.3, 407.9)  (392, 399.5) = 1.12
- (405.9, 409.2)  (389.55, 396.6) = 1.22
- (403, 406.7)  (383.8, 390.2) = 1.26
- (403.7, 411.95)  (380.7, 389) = 1.26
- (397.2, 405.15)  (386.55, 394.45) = 1.19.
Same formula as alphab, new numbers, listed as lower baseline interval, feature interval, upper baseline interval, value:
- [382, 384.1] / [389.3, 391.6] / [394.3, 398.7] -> 0.18 nm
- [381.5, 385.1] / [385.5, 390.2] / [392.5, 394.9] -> 0.34 nm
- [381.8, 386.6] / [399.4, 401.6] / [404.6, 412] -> 0.07 nm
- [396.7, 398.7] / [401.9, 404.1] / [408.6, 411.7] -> -0.02 nm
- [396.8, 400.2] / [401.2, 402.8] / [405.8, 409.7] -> 0.03 nm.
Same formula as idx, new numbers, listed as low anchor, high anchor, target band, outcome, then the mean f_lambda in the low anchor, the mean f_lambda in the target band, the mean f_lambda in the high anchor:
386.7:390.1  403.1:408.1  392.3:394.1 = -0.03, 4.59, 4.93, 5.49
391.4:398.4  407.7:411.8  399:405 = -0.12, 4.95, 5.36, 5.6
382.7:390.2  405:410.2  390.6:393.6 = 0.18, 4.85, 4.73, 5.53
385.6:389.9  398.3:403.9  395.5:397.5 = 0.03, 4.69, 5.01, 5.27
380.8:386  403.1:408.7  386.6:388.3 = 0.18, 5.12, 4.64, 5.52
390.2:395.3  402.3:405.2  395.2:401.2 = 0.00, 4.82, 5.14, 5.46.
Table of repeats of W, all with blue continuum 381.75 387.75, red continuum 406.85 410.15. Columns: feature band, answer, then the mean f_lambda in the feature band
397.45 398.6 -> 0.03 nm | 5.19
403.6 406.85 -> -0.01 nm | 5.53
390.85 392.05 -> 0.14 nm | 4.58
